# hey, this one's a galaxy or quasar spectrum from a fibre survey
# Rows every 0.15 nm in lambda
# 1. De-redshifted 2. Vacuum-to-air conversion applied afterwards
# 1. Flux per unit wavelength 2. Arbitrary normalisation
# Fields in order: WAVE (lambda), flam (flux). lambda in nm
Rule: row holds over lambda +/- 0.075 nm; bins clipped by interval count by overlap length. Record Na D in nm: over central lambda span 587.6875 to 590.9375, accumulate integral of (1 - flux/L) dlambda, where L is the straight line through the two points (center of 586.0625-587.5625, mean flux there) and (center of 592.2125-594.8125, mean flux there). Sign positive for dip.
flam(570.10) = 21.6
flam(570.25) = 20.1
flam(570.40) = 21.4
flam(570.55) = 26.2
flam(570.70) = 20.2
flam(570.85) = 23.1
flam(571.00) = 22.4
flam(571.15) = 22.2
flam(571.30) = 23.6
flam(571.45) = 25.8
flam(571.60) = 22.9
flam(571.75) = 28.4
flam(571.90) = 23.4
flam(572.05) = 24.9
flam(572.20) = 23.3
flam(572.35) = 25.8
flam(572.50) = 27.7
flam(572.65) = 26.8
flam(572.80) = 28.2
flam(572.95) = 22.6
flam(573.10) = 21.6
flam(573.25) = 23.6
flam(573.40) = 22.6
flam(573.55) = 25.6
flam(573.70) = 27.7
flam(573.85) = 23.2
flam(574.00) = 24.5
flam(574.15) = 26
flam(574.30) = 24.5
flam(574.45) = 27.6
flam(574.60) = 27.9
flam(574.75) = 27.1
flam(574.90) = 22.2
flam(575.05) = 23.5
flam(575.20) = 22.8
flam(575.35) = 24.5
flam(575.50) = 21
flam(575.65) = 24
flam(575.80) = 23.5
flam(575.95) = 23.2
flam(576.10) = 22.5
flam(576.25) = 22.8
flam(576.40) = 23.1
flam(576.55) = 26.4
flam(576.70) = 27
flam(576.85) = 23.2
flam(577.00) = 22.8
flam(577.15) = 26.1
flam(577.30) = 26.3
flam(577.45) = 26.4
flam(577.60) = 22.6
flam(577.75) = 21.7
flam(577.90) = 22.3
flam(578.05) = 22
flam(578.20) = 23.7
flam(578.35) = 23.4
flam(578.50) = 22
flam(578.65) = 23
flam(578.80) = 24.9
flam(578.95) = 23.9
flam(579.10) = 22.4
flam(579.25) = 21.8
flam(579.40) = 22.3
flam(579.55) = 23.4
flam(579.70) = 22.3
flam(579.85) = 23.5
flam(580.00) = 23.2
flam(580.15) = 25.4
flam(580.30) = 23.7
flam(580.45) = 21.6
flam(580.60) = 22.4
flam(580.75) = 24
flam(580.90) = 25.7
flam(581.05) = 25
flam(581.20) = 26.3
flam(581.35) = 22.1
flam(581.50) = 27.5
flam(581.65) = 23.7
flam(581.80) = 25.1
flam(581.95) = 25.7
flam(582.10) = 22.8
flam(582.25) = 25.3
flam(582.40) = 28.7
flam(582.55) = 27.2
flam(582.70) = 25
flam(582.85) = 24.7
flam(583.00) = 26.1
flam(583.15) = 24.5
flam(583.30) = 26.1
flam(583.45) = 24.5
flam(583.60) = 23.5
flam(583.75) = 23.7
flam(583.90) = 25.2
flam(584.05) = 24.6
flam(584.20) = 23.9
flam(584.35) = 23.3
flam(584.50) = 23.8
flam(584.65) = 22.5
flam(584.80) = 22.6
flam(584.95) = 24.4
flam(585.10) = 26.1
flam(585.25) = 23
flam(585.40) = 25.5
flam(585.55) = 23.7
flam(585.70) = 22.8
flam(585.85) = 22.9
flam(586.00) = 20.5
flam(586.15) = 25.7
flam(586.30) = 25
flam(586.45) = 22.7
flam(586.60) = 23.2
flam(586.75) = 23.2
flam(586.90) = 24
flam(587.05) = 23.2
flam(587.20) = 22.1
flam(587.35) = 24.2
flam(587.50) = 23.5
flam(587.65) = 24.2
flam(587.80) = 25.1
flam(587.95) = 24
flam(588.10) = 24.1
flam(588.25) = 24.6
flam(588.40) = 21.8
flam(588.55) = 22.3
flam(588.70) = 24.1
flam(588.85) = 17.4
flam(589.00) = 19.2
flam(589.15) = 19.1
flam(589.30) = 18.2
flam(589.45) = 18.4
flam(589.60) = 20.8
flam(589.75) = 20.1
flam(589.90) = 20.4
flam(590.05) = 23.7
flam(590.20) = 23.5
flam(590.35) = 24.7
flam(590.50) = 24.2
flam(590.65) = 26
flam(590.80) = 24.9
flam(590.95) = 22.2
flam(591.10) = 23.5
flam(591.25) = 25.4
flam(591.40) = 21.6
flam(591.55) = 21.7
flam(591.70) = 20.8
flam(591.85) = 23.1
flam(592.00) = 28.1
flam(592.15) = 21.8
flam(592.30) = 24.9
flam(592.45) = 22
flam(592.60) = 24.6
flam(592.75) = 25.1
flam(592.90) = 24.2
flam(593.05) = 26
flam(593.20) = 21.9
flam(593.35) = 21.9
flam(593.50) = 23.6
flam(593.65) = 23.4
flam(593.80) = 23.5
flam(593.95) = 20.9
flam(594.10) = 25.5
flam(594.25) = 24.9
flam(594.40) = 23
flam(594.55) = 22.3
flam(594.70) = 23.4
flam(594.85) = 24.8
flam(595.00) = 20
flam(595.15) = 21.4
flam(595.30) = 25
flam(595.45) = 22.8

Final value 0.19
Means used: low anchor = 23.7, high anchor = 23.6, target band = 22.2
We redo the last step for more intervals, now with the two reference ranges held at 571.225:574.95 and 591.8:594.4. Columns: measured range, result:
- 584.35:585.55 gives 0.02 nm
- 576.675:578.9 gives 0.10 nm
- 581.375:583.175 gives -0.07 nm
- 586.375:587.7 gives 0.05 nm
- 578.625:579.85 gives 0.08 nm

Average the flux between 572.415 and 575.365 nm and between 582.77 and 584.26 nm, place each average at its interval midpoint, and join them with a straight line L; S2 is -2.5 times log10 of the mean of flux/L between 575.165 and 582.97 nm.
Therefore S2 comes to 0.038 mag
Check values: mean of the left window 25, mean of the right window 24.7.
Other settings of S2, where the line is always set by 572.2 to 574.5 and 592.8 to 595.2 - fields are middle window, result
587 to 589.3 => 0.06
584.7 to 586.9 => 0.01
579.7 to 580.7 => 0.06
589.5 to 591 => 0.03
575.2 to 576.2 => 0.08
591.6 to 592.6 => -0.01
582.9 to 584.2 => -0.02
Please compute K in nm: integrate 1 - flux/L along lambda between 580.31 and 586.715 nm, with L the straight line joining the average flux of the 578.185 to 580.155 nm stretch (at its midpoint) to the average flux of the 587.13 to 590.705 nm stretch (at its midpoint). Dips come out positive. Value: -0.44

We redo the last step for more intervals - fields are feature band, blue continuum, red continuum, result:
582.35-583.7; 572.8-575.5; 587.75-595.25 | -0.103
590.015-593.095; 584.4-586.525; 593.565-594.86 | -0.048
